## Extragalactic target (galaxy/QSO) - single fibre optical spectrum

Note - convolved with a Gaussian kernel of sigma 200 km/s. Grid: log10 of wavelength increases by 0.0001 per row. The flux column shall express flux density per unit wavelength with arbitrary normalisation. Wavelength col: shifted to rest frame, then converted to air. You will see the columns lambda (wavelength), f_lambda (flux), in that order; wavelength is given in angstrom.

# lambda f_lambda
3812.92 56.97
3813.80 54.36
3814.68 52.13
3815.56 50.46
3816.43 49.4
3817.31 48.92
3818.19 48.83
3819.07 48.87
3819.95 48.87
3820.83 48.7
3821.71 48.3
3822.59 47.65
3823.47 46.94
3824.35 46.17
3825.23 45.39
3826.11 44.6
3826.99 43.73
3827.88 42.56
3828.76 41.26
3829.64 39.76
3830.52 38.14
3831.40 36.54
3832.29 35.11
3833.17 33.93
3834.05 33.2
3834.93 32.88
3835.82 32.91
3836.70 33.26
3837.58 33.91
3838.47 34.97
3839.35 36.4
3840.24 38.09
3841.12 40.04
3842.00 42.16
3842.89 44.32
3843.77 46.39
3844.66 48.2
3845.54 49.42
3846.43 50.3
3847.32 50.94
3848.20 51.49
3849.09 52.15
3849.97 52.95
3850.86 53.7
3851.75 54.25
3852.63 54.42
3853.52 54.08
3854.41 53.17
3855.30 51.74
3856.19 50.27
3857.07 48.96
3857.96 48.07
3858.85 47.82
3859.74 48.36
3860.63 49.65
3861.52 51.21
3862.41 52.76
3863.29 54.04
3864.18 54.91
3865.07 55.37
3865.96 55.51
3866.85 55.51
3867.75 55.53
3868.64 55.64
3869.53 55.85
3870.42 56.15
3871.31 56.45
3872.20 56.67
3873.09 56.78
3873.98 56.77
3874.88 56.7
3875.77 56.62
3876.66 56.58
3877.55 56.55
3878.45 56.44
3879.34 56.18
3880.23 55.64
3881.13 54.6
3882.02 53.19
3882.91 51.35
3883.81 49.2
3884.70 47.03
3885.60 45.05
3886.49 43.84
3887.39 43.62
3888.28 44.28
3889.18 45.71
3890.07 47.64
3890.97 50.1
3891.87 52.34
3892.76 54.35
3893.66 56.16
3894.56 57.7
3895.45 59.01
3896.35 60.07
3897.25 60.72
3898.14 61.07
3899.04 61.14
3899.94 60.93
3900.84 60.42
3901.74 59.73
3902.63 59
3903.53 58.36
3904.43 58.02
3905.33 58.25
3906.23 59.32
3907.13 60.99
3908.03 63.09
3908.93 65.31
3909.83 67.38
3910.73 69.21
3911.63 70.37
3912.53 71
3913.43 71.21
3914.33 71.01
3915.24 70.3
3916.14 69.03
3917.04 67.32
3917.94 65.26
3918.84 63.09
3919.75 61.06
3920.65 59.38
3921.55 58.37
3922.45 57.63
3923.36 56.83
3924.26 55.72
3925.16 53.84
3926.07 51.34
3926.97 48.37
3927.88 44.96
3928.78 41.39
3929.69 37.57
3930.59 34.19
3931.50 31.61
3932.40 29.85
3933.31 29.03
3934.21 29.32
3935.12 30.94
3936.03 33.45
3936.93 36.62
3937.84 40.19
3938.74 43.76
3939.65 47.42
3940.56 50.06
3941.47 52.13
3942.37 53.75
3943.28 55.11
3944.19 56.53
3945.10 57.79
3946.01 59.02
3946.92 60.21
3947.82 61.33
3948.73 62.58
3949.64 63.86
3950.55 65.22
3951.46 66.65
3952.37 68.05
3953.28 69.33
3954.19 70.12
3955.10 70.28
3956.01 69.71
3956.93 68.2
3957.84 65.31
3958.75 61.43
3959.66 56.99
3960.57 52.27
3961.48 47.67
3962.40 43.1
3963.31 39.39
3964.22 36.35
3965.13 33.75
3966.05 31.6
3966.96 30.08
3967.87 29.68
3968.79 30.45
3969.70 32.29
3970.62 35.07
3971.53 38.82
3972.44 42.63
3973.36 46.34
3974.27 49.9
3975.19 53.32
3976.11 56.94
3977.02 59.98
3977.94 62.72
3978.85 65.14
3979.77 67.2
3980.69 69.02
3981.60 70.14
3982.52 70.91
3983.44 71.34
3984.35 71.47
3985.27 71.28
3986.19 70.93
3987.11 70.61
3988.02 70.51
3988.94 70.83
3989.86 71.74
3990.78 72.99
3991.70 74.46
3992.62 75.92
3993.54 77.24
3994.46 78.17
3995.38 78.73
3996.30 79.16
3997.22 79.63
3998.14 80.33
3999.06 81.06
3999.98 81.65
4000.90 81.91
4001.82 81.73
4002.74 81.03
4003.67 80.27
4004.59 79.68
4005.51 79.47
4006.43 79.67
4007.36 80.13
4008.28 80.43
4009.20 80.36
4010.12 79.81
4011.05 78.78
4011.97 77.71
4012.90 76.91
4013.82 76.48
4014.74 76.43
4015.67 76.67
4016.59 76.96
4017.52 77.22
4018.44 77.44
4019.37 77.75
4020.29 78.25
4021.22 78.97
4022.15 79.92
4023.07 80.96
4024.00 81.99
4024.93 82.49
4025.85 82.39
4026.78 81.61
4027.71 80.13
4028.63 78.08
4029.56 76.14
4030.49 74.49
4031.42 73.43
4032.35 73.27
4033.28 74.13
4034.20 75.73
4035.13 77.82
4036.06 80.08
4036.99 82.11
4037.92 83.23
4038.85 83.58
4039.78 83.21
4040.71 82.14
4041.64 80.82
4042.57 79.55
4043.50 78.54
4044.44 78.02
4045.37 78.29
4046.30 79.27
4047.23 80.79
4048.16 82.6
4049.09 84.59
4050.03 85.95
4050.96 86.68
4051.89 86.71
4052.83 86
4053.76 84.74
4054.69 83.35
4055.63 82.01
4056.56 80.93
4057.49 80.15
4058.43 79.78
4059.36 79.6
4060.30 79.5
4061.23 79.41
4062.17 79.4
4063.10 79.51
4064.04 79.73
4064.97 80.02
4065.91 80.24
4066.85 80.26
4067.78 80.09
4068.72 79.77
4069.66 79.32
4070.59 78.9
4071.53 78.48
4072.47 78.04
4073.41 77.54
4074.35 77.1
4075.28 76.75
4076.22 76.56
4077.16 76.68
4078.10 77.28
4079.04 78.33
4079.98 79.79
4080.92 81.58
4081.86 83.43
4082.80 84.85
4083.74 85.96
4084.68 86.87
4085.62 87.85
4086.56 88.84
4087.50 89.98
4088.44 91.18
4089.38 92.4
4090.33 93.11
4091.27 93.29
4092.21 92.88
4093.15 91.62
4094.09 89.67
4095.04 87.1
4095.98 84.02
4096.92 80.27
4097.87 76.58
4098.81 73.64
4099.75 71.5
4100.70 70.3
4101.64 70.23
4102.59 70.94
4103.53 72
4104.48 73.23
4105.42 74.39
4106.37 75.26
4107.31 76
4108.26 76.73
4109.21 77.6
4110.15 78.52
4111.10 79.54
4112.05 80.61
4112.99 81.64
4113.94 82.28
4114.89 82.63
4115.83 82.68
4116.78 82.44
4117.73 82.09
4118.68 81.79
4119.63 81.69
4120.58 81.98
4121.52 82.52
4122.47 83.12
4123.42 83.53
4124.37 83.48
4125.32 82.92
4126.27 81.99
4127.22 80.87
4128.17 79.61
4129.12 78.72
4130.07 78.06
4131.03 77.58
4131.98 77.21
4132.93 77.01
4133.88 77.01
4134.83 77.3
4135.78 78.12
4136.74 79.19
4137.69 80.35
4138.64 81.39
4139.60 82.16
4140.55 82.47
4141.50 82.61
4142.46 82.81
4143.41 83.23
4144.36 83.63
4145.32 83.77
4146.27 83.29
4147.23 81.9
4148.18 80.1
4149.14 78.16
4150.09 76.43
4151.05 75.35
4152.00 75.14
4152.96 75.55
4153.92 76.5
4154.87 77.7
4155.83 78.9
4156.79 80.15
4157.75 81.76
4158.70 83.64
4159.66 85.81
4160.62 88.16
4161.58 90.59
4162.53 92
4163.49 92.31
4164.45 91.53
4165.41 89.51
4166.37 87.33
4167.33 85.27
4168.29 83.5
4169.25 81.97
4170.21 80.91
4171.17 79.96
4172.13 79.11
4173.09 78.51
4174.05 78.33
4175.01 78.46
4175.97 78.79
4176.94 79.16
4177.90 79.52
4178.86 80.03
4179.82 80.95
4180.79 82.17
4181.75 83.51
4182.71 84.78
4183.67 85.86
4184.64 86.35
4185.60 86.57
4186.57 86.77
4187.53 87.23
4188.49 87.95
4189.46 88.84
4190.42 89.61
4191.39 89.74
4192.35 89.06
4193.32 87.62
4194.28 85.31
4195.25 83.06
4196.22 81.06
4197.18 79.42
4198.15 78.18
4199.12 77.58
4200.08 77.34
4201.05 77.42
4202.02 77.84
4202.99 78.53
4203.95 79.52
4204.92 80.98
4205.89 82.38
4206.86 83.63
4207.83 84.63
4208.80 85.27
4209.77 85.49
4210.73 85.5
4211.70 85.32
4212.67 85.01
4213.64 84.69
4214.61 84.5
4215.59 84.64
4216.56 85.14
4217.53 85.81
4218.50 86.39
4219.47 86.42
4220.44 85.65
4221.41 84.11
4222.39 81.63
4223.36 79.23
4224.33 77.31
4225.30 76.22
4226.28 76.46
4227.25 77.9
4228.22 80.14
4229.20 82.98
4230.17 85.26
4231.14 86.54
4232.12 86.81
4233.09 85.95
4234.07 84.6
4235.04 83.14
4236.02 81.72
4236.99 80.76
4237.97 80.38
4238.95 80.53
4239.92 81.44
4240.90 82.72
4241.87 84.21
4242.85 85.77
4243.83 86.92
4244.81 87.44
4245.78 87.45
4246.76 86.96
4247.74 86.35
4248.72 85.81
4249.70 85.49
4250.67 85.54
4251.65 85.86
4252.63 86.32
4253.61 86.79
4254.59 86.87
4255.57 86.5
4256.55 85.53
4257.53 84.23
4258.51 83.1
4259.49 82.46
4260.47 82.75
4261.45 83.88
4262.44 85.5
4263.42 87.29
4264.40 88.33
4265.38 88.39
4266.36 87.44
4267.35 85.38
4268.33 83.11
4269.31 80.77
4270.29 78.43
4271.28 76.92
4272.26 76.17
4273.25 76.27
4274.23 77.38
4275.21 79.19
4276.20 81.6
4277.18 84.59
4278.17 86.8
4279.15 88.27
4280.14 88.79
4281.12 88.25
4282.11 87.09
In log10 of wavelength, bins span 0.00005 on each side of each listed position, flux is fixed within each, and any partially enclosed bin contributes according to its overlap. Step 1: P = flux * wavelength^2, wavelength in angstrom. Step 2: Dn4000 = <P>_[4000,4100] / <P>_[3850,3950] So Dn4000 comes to 1.62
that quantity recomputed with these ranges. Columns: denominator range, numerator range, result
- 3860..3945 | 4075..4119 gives 1.66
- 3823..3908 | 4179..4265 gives 1.99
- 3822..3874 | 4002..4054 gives 1.85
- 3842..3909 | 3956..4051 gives 1.40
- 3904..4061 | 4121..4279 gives 1.38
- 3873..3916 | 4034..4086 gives 1.53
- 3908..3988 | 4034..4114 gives 1.58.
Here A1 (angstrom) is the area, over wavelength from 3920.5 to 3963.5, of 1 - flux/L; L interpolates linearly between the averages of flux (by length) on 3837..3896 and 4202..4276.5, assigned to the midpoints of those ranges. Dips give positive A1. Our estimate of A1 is 4.1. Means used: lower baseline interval 51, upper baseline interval 83.4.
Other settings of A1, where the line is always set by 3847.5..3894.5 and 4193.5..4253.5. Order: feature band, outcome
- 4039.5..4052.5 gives -2.7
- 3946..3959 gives -1.3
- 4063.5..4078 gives -1.8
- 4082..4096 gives -3.5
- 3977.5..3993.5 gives -2.1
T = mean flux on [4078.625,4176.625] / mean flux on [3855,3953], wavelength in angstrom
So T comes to 1.5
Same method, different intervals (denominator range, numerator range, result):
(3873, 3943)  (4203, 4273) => 1.56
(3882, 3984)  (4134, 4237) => 1.53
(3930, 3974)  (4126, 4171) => 1.69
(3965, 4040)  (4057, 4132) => 1.14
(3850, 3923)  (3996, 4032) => 1.40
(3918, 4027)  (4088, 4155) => 1.30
